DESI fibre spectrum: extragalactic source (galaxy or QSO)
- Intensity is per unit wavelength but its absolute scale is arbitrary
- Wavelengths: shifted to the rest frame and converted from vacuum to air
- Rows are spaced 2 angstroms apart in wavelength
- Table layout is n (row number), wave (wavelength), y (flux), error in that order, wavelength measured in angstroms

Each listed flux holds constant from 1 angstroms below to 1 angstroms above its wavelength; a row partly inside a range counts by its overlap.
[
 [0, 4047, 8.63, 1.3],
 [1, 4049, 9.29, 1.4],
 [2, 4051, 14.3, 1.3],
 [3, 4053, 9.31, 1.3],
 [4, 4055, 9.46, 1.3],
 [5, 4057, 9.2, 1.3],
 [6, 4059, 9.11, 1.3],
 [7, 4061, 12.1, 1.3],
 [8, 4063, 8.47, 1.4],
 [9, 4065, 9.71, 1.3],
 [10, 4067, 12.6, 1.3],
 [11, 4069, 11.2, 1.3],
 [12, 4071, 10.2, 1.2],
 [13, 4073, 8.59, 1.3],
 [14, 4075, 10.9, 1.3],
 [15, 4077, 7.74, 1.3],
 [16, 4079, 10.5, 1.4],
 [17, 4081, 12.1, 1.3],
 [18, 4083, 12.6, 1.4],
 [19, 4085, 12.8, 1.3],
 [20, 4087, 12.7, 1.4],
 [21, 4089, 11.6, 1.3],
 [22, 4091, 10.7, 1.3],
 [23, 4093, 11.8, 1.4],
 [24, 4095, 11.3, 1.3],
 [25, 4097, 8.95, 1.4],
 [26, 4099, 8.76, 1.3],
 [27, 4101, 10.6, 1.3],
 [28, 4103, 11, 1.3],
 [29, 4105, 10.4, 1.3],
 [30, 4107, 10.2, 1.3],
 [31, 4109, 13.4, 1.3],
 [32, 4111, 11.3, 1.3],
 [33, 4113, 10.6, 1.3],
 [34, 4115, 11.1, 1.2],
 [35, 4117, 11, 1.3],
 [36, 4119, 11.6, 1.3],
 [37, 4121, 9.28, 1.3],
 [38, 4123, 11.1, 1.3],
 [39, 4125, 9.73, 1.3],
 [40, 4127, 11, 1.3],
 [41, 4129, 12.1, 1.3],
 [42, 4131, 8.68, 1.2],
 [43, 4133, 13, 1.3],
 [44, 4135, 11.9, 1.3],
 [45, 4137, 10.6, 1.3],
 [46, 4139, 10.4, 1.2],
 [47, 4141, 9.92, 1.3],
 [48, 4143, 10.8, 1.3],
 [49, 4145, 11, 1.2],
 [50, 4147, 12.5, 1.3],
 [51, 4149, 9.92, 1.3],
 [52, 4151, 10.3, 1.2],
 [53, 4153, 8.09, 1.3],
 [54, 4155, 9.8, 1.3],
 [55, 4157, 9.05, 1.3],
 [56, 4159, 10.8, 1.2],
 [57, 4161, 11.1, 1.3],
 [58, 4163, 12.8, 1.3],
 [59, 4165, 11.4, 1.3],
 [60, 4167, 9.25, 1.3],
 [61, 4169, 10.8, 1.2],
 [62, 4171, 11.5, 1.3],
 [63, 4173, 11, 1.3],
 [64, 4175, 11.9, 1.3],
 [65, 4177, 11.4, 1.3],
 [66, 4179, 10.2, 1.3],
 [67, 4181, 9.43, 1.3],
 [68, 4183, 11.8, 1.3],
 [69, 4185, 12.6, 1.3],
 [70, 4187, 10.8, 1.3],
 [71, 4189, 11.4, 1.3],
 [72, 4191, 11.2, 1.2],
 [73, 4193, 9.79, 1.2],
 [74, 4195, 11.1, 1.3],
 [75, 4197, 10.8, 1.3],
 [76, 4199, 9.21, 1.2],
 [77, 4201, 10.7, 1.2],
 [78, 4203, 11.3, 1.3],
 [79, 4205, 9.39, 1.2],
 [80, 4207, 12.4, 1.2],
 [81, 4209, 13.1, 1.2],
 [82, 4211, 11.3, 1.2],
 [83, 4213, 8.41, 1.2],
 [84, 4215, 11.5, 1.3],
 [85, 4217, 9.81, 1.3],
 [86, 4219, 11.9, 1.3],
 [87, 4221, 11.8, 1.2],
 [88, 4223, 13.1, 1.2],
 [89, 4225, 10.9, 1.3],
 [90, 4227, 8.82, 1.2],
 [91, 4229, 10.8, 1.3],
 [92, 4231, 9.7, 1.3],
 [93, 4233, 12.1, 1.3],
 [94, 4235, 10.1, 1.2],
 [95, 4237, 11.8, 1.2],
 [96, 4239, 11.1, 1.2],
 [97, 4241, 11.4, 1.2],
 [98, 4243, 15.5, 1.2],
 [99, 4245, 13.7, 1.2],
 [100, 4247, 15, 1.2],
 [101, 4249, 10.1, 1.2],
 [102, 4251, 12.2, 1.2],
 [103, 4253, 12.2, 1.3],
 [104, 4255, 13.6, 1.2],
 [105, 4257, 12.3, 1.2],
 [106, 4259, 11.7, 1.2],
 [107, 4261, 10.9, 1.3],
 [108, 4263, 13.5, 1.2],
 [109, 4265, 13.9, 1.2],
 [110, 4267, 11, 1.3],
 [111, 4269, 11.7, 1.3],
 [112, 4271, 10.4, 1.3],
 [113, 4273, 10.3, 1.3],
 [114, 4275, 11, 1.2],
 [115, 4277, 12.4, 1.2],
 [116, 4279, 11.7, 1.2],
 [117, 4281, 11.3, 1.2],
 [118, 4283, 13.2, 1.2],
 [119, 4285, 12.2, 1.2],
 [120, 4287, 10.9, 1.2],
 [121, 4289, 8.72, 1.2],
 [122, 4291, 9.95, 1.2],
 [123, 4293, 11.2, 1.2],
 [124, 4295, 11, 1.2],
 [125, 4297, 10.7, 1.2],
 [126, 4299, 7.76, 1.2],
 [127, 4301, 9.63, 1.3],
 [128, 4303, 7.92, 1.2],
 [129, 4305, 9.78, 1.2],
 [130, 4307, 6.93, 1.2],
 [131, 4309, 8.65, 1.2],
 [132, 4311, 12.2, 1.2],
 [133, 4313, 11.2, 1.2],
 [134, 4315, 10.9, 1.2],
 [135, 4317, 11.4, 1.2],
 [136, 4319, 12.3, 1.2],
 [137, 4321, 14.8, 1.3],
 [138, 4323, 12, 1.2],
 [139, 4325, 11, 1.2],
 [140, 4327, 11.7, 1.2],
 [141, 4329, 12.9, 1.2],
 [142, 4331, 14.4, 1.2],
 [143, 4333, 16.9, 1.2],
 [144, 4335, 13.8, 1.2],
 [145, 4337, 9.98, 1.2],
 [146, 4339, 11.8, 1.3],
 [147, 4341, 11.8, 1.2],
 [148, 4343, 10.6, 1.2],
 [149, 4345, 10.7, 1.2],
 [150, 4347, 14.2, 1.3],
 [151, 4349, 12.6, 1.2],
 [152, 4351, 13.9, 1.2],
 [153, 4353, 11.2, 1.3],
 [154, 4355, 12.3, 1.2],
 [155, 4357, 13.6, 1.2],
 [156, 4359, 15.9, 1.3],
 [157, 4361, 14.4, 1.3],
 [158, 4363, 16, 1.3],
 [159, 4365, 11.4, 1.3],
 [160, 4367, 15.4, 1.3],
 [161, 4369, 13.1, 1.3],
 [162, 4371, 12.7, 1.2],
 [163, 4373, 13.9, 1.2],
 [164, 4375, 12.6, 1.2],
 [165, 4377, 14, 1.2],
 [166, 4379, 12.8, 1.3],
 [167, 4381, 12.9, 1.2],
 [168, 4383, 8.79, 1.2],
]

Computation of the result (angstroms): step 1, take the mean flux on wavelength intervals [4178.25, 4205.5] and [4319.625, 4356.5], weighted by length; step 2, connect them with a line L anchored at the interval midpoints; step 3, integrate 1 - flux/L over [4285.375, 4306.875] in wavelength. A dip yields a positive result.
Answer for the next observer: 4.2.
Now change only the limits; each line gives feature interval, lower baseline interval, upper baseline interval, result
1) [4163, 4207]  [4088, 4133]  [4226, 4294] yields 1.3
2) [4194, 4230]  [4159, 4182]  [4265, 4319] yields -0.2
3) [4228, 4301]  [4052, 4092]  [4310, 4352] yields 2.4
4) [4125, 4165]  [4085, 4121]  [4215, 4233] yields 1.0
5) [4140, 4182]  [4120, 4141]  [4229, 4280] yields 1.6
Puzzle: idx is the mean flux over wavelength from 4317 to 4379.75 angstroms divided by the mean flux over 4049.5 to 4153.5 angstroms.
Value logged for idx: 1.21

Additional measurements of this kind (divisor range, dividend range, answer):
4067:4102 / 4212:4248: 1.07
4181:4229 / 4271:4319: 0.96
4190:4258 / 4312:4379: 1.13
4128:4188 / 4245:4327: 1.04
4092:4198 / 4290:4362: 1.09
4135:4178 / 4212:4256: 1.08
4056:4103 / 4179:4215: 1.02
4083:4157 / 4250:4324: 1.03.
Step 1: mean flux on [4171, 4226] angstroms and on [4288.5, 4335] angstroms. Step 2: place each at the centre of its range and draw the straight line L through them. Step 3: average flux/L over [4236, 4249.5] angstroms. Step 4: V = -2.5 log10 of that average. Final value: -0.15 mag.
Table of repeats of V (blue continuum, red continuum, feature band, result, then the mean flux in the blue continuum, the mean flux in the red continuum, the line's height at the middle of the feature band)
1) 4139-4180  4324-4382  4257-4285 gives 0.022 mag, 10.7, 13.1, 12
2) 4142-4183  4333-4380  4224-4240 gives 0.085 mag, 10.7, 13.1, 11.5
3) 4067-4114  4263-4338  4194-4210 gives 0.012 mag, 10.9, 11.3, 11.1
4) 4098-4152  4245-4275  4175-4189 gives 0.022 mag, 10.8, 12.1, 11.4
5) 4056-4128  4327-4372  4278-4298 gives 0.135 mag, 10.7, 13.1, 12.6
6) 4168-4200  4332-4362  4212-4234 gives 0.059 mag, 10.9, 12.9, 11.4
